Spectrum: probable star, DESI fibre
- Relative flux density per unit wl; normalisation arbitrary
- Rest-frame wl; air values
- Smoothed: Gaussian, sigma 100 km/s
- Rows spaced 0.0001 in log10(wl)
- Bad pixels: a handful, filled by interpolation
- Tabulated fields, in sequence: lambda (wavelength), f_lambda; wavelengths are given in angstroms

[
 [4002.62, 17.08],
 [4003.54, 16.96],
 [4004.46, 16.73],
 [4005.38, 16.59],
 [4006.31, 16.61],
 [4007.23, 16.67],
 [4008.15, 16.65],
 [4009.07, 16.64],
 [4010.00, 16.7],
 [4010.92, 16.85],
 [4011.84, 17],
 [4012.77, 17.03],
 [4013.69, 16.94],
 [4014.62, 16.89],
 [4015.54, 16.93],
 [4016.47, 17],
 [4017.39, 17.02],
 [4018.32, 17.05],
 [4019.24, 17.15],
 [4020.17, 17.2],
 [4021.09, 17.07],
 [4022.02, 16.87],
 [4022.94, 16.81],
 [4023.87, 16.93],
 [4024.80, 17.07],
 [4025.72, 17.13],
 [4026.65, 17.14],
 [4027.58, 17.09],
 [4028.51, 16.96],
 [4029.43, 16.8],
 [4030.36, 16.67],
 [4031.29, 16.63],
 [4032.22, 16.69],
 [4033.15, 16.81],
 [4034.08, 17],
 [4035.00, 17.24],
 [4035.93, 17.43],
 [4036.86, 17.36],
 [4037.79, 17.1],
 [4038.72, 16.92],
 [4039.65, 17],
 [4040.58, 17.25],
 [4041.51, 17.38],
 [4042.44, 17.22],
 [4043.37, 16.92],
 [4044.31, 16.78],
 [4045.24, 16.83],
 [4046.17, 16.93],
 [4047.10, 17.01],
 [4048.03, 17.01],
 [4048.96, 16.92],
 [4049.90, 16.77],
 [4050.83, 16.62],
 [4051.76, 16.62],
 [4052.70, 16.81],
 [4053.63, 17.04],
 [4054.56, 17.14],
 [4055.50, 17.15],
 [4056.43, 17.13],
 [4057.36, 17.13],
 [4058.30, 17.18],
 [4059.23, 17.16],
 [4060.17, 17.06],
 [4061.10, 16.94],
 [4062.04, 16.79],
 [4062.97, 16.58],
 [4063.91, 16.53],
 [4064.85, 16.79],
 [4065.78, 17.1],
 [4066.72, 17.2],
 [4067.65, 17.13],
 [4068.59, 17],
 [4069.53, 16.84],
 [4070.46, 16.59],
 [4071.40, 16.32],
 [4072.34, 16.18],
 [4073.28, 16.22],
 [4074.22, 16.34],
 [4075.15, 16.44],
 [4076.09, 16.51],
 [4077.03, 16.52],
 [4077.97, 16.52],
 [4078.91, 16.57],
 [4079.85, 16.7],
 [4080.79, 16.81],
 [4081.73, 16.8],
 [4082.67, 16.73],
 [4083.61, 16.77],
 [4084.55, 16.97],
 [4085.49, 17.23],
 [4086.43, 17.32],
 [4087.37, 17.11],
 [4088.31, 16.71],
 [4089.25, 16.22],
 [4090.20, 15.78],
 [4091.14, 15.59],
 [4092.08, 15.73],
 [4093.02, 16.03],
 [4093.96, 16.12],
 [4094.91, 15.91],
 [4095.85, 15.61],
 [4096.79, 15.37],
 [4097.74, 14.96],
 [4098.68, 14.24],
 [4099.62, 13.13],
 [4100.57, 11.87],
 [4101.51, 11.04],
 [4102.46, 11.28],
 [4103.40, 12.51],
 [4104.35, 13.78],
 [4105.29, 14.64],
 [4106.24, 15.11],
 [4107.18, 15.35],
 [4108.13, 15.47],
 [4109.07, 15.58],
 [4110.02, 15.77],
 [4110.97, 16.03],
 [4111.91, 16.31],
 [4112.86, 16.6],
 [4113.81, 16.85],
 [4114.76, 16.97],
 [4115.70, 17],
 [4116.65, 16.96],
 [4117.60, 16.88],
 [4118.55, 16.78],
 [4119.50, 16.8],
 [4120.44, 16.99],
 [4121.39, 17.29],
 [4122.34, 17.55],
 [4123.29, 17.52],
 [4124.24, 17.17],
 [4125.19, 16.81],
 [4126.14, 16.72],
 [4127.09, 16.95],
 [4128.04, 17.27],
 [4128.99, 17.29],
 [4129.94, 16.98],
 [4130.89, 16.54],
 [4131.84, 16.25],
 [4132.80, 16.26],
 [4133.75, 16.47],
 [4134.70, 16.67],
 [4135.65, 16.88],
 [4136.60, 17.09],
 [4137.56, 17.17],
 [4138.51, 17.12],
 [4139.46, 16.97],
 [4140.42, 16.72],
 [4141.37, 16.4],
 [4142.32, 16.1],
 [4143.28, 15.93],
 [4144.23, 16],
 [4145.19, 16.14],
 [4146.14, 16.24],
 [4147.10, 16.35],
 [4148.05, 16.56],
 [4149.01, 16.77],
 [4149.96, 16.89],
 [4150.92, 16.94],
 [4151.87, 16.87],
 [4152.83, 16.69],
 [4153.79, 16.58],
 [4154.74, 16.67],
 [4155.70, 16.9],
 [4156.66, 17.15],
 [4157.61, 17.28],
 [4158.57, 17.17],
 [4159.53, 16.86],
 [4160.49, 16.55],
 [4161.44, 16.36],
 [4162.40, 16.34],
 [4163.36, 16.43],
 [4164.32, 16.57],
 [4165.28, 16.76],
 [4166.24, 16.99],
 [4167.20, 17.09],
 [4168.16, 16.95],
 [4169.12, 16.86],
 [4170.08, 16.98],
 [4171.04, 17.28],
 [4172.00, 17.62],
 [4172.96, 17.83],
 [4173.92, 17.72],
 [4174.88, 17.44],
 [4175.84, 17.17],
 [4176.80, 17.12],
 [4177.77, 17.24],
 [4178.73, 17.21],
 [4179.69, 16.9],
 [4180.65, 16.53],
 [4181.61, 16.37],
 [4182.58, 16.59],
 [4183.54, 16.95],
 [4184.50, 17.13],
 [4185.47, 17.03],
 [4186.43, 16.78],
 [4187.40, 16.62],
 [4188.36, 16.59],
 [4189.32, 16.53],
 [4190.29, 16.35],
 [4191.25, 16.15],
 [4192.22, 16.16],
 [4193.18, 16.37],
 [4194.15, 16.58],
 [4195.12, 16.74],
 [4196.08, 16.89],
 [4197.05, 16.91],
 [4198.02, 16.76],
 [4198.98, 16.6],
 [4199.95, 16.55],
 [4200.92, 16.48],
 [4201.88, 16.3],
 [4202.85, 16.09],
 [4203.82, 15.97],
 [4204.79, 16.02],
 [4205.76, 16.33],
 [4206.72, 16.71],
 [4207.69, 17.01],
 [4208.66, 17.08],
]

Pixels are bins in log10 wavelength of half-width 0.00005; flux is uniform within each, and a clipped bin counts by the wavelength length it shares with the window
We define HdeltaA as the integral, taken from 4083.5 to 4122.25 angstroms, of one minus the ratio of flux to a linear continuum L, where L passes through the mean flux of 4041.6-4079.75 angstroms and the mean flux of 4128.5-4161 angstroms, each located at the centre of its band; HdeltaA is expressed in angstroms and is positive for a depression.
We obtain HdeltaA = 2.6 angstroms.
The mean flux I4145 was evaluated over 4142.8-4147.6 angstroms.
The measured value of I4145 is 16.1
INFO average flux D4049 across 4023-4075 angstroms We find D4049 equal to 16.9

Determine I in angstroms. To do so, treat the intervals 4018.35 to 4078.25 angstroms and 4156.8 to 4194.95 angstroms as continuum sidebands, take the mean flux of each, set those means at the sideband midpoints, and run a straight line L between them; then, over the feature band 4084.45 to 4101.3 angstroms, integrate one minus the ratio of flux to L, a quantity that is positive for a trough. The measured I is 1.3 angstroms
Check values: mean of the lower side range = 16.9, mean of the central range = 15.6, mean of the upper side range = 16.9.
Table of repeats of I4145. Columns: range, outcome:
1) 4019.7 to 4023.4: 17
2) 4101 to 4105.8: 12.7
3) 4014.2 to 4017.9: 17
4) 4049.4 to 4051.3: 16.7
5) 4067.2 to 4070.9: 16.9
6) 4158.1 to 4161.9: 16.8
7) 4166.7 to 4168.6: 17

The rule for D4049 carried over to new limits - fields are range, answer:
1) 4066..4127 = 16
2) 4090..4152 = 16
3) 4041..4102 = 16.4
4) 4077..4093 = 16.6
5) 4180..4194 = 16.6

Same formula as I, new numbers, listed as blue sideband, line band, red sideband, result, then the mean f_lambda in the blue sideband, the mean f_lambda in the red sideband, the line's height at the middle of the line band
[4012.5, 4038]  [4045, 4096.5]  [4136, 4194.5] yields 0.8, 17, 16.8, 16.9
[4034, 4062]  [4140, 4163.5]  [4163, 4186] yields 0.6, 17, 17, 17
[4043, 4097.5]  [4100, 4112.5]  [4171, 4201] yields 1.9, 16.7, 16.8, 16.7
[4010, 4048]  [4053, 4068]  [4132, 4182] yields 0.0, 17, 16.8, 17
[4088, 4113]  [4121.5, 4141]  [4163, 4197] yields -1.6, 14.9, 16.9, 15.7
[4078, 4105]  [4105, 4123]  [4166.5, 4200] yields -0.7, 15.4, 16.9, 15.8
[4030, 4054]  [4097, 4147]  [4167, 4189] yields 3.0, 17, 17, 17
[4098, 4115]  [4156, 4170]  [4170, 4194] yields -0.4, 14.6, 16.9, 16.3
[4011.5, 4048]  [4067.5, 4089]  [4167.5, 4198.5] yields 0.3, 17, 16.9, 17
